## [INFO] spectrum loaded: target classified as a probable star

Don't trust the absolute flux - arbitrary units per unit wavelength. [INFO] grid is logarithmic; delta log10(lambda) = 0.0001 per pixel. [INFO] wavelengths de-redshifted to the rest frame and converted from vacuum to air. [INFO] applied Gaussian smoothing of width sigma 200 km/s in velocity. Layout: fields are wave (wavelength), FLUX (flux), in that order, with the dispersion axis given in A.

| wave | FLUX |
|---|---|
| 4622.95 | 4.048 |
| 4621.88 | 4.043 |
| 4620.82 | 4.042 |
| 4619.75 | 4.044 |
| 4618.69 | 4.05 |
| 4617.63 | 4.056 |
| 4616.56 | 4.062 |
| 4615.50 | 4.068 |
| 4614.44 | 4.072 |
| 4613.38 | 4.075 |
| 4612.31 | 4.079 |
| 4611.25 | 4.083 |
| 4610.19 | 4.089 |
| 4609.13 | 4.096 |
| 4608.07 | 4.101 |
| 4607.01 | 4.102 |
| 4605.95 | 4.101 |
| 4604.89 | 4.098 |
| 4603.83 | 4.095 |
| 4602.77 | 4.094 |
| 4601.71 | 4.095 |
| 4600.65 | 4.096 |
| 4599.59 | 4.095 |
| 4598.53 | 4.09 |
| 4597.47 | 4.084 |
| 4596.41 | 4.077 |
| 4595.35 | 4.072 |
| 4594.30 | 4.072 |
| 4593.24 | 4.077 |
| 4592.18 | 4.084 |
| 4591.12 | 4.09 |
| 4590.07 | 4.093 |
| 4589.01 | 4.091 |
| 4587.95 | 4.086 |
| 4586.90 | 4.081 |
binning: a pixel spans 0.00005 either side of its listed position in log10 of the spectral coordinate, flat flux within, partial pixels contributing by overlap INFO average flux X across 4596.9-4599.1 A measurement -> 4.08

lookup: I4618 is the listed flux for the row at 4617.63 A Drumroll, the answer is 4.056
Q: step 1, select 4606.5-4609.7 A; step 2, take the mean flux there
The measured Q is 4.1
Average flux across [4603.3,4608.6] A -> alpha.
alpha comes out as 4.1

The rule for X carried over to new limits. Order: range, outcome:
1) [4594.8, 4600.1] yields 4.09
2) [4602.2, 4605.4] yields 4.1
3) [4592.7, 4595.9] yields 4.08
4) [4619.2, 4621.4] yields 4.05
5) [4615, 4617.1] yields 4.06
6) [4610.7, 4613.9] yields 4.07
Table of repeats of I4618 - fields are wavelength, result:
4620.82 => 4.042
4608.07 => 4.101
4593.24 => 4.077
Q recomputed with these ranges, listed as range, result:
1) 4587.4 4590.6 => 4.1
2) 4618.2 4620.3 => 4.04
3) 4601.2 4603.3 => 4.09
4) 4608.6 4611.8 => 4.1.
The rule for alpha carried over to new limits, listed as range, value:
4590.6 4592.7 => 4.08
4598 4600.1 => 4.09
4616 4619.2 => 4.06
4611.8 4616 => 4.07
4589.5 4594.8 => 4.08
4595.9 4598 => 4.08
